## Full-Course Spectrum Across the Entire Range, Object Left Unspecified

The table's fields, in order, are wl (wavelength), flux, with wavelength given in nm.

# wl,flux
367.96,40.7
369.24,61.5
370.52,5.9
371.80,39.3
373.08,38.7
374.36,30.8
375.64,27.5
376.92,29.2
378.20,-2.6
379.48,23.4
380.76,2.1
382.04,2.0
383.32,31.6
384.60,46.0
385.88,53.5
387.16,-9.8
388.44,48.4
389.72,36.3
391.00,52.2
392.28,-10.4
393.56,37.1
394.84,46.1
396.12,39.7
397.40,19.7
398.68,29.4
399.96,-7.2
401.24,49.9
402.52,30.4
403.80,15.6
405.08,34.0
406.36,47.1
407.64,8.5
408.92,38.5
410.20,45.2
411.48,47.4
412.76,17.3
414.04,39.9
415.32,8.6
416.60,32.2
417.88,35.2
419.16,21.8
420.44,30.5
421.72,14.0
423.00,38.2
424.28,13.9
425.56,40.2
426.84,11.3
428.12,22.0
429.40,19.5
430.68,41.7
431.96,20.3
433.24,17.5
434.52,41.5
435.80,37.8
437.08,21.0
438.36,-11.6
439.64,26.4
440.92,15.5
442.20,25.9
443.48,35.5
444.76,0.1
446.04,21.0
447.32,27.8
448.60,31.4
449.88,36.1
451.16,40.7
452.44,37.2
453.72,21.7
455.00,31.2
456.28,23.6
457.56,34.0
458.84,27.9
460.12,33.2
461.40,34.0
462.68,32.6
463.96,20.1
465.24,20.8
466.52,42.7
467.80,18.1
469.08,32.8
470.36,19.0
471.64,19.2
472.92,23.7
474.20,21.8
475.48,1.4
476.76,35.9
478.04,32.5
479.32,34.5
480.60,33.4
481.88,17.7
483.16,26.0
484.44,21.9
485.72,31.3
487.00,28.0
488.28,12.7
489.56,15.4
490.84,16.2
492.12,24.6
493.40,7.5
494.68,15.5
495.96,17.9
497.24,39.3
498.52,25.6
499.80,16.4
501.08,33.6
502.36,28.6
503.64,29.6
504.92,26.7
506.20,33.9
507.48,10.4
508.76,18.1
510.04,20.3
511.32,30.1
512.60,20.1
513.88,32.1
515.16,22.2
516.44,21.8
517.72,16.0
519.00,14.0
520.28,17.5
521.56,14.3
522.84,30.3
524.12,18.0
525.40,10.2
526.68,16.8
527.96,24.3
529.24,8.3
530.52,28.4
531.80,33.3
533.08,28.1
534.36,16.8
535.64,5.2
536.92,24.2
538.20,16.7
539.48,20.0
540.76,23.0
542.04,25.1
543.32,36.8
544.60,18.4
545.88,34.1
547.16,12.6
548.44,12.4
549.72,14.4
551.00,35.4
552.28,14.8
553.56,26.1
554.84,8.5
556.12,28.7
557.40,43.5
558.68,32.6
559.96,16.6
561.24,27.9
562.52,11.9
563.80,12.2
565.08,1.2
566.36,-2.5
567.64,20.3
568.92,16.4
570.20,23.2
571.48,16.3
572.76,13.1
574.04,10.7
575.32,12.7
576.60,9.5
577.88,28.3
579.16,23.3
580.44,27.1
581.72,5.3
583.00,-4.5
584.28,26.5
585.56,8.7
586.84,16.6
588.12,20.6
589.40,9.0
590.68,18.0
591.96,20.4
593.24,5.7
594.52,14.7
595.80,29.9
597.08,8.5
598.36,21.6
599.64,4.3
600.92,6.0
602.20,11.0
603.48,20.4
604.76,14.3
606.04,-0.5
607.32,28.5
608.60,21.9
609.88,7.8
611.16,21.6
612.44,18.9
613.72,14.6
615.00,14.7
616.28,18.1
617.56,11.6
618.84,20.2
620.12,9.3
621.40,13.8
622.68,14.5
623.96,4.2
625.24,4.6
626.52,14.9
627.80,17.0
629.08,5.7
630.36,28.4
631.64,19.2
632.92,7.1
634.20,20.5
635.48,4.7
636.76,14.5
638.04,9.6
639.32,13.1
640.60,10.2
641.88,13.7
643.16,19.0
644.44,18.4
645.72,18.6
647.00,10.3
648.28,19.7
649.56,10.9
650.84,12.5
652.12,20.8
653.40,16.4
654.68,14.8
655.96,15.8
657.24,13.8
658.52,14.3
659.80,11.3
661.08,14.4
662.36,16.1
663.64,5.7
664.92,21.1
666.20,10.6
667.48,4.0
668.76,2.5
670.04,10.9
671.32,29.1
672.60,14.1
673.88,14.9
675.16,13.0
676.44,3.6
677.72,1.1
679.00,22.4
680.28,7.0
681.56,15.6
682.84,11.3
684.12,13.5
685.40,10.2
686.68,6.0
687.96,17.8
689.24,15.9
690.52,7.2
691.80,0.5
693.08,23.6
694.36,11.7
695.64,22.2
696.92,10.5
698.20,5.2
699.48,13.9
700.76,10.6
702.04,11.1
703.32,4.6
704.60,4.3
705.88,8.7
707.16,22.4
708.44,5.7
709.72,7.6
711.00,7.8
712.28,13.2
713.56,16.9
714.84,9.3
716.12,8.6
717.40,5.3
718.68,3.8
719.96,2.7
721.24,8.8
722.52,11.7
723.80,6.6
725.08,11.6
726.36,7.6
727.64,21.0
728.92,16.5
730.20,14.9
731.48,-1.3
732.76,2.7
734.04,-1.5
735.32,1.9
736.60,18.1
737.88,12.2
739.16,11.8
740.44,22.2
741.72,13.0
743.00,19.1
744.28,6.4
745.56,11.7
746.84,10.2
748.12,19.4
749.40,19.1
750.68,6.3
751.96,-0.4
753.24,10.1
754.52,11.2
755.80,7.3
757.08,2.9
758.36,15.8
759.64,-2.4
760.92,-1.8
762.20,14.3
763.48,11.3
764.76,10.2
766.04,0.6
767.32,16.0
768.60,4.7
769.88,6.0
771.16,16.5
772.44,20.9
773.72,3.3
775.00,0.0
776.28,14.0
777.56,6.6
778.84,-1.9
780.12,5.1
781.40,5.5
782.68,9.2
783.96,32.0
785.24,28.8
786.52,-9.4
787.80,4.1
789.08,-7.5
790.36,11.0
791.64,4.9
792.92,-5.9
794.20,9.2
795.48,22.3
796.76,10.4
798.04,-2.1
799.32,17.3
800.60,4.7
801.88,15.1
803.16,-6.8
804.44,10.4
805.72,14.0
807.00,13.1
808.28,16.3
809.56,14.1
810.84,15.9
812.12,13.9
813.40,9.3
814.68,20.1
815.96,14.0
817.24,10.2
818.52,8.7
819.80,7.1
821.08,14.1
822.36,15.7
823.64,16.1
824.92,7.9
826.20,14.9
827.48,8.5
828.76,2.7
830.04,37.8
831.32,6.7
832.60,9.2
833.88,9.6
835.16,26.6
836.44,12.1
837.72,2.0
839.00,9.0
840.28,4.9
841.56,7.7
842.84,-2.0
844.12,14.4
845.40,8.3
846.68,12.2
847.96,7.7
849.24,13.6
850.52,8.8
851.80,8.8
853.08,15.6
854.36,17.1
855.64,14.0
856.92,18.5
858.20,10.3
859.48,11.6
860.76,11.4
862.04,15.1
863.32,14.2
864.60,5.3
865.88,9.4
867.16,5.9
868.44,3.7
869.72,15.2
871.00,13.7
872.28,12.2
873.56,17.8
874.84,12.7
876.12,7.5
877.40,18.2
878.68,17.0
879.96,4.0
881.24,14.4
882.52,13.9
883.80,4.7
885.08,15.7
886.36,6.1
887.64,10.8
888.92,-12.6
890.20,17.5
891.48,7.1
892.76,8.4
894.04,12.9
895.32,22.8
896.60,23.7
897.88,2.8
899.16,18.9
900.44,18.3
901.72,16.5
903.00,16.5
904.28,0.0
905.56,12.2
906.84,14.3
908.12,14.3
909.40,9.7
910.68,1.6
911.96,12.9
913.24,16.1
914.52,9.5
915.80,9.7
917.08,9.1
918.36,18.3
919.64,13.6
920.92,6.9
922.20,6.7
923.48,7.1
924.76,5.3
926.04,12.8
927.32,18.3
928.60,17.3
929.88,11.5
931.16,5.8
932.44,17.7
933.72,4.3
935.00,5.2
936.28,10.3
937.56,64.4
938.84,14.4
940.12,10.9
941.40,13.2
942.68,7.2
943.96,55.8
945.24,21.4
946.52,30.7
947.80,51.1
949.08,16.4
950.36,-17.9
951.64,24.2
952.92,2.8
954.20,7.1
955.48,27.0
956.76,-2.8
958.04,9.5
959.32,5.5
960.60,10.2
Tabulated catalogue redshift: 1.10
